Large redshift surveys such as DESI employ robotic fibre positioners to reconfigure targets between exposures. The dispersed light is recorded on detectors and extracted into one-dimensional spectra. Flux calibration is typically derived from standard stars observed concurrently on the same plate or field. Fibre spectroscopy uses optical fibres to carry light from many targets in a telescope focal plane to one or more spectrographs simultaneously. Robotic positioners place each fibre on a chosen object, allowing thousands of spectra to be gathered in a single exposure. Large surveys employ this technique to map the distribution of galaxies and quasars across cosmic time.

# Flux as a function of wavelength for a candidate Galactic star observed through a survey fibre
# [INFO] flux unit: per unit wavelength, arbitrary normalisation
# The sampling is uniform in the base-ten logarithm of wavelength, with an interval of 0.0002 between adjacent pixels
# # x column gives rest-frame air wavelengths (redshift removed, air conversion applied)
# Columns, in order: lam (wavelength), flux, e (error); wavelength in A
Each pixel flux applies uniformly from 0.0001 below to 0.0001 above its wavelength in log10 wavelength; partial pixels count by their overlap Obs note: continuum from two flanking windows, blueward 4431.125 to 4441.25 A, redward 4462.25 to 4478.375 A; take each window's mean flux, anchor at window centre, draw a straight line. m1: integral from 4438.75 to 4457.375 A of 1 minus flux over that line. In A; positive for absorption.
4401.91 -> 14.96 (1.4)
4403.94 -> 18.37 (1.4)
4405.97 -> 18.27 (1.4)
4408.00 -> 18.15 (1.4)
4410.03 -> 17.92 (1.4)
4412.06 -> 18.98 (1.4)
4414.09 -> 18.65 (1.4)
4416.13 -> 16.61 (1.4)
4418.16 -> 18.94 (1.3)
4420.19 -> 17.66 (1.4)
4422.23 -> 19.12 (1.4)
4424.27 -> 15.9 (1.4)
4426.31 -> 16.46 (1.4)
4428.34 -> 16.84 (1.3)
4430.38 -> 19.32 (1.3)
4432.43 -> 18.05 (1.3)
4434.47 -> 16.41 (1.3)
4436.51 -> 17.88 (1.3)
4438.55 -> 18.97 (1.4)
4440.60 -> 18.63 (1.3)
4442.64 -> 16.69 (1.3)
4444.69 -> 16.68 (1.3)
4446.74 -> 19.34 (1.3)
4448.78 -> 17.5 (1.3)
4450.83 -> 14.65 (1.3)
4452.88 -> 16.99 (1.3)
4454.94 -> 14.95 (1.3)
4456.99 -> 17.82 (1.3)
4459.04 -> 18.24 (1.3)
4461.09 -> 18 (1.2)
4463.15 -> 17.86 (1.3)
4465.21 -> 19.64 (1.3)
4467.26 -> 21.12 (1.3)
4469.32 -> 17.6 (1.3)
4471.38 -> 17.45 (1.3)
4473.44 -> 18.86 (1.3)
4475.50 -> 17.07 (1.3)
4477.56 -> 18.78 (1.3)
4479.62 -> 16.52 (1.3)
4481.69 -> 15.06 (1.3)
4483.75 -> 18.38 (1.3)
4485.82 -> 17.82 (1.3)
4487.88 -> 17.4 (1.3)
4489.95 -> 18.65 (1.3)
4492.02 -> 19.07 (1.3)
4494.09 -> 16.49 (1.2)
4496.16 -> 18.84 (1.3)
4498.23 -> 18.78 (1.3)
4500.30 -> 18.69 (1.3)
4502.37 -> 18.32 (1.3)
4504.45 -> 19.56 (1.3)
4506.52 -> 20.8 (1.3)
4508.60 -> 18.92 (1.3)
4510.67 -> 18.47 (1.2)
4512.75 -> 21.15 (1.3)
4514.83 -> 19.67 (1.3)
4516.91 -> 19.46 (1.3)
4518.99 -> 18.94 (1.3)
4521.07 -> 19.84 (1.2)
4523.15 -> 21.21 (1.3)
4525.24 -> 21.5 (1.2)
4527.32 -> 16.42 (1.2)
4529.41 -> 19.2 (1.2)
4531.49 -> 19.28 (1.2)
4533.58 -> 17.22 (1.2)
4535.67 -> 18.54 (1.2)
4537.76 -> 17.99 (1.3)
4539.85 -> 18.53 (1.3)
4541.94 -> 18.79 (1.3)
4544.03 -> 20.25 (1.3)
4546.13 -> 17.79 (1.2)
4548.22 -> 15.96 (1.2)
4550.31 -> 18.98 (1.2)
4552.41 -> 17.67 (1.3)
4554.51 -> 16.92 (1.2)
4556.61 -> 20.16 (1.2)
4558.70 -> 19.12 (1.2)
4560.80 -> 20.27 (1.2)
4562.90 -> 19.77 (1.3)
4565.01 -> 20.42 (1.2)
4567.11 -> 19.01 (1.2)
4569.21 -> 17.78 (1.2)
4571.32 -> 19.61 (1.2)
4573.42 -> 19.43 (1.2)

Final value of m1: 1.1 A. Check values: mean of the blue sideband 18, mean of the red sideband 18.6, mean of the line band 17.1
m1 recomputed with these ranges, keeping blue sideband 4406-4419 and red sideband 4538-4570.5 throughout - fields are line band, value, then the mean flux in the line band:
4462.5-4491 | 0.7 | 18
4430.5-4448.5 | 0.4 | 17.9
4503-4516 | -0.8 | 19.7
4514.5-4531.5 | -0.8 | 19.5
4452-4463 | 0.7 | 17.2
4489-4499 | 0.1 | 18.3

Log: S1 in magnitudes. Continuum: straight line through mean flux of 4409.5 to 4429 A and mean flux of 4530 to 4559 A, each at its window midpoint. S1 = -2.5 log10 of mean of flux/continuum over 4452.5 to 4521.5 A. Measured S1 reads -0.02 mag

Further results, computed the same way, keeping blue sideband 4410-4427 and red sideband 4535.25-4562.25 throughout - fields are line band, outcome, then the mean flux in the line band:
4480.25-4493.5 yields 0.03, 17.6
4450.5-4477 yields 0.02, 17.8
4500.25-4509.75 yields -0.06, 19.3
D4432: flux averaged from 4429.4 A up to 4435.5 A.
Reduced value 17.9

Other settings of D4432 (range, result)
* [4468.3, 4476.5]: 17.7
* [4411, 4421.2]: 18.2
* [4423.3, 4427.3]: 16.2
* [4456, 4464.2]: 18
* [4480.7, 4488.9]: 17.2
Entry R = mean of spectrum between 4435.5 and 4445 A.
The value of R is 17.9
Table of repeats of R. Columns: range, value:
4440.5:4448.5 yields 17.7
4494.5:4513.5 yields 19.2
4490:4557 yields 18.8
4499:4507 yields 19.2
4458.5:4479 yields 18.4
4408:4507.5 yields 17.9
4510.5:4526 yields 20.1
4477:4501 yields 17.8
